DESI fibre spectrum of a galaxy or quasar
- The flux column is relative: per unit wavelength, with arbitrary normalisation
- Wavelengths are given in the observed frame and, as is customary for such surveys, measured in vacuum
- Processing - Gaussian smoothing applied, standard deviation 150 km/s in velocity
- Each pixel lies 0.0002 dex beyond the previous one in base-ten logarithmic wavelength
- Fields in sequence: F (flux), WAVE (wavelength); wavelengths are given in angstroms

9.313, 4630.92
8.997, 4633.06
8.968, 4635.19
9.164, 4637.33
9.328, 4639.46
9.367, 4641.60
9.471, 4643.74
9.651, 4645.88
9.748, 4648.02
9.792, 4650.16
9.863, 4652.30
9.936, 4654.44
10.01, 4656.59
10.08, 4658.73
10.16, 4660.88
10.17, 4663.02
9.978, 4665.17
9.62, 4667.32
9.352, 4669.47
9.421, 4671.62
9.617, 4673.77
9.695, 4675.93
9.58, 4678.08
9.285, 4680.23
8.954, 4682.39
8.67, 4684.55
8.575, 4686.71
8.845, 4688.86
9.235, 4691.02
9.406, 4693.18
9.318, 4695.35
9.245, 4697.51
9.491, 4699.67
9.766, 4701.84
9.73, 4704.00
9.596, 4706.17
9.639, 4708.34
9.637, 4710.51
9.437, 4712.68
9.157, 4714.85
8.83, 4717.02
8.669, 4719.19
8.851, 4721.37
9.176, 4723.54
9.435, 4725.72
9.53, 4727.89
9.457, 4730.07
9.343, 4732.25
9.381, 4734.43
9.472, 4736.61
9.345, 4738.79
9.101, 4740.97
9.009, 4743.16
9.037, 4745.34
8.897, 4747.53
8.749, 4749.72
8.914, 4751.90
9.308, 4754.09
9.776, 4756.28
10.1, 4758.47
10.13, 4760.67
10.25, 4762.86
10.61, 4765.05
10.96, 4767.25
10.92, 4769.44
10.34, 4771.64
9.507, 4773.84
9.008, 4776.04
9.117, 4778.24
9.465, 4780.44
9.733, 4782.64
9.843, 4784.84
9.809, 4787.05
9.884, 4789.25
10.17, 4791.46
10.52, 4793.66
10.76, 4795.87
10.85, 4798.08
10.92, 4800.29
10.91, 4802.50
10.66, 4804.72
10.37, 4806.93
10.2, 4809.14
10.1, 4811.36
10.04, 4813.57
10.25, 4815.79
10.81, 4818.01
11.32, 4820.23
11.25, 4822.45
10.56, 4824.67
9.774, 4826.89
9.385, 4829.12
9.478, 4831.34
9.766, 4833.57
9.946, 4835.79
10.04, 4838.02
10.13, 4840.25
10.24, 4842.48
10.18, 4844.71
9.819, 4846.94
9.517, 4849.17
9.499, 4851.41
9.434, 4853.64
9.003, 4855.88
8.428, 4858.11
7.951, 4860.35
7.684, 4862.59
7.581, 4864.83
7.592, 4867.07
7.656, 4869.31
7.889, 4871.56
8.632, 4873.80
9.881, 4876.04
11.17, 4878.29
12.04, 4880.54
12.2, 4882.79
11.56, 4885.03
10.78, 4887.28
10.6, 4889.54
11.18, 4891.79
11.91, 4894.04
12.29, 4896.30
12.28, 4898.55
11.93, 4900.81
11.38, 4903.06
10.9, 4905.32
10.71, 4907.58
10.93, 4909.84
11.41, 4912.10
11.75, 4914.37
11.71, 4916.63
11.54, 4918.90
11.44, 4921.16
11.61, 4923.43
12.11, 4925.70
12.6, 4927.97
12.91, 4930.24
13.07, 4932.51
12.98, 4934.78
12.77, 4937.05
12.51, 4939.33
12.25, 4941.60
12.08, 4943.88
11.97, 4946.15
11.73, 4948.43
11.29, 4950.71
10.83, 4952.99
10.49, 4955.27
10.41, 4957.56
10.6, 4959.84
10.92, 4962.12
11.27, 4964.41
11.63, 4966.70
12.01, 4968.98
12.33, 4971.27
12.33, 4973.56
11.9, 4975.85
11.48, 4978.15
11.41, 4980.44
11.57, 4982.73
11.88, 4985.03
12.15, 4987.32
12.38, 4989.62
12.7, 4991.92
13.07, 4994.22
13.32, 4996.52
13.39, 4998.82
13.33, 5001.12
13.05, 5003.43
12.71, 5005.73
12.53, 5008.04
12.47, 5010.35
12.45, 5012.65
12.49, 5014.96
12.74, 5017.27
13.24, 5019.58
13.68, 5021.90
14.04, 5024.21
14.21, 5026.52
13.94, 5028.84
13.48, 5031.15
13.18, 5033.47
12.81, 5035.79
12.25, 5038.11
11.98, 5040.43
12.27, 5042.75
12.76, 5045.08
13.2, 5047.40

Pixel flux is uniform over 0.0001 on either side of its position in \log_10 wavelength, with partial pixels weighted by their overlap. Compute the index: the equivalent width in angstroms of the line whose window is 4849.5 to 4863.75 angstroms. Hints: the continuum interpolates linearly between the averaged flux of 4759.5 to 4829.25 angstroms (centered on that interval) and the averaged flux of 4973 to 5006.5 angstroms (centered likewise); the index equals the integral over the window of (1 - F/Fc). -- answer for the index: 2.9 angstroms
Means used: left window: 10.3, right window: 12.4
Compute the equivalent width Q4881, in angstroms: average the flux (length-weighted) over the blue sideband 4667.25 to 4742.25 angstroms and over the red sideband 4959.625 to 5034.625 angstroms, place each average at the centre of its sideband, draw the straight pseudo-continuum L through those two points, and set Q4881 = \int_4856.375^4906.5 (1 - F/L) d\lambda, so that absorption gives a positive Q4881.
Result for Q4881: 5.1 angstroms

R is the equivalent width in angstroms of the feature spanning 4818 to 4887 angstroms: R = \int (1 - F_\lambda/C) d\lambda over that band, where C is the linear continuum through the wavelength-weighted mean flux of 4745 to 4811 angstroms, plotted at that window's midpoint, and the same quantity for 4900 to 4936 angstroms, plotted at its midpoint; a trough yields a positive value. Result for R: 8.0 angstroms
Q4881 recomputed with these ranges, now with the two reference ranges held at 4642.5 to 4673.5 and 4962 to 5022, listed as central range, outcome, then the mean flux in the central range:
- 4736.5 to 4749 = 1.6 angstroms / 9.1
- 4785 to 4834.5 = 2.8 angstroms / 10.3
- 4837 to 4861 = 3.8 angstroms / 9.5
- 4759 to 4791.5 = 2.2 angstroms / 9.98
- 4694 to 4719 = 1.9 angstroms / 9.41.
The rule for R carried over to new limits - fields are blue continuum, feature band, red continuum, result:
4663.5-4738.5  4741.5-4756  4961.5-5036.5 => 1.2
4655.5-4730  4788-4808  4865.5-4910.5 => -0.9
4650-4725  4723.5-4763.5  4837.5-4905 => 1.0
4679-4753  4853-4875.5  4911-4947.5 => 6.1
